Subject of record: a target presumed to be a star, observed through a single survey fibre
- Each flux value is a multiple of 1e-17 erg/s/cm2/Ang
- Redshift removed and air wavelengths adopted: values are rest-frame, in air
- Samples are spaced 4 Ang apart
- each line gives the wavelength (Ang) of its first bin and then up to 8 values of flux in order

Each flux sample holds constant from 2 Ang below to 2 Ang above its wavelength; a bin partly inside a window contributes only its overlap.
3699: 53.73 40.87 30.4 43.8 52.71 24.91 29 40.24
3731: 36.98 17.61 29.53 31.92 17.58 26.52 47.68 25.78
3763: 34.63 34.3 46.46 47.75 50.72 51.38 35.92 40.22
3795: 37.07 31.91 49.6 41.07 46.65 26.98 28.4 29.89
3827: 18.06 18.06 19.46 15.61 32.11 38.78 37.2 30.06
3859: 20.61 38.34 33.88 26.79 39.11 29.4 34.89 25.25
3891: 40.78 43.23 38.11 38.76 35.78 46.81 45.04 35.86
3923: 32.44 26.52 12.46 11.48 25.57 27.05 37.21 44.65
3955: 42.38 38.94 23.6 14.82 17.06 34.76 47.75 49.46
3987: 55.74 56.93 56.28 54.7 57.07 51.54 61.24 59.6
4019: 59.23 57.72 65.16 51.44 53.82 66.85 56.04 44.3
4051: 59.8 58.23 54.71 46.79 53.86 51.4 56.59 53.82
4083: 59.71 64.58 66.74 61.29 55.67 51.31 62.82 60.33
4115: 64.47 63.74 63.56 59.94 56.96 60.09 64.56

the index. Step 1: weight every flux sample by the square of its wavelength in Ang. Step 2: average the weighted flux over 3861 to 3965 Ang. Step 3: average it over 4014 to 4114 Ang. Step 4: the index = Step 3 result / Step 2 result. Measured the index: 1.84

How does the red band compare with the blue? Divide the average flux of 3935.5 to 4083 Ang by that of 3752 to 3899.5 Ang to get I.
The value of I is 1.4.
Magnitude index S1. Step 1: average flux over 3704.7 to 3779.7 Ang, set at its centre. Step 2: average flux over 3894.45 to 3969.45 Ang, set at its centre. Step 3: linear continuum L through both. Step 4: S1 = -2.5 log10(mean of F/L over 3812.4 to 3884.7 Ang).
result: 0.16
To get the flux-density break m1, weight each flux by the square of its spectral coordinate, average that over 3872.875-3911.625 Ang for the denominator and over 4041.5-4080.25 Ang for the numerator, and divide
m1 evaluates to 1.58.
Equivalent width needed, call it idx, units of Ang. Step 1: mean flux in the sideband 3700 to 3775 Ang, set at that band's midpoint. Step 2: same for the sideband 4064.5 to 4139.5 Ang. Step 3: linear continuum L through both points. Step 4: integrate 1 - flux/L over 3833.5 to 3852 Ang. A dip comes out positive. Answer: 5.93 Ang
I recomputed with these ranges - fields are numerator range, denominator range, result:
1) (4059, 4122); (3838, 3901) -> 1.76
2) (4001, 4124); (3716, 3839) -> 1.71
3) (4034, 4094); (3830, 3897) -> 1.83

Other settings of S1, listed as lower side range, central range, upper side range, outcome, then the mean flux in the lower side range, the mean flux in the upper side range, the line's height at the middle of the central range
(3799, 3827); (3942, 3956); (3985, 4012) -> 0.30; 35.4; 56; 50.5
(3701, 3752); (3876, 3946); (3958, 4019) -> 0.27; 32.6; 45.9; 41.9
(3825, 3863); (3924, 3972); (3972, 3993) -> 0.48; 26.2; 47.4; 42.1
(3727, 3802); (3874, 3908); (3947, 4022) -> 0.16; 36.1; 45.8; 41.7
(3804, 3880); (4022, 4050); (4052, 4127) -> -0.09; 30.3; 58.4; 52.3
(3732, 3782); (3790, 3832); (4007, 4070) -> 0.15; 34.6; 56.3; 38.8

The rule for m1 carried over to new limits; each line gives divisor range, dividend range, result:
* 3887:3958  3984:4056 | 1.75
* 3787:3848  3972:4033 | 1.88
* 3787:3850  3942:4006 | 1.42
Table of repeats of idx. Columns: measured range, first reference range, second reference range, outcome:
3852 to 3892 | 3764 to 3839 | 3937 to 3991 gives 4.55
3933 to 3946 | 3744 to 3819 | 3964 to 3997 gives 5.74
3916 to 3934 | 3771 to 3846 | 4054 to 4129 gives 7.06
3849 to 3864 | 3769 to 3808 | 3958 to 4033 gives 4.60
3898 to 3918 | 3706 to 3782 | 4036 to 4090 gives 2.29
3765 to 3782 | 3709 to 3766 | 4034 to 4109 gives -4.68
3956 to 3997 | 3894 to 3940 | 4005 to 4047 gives 6.35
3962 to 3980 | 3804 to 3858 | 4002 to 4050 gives 8.30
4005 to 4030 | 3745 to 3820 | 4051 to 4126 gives -2.38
